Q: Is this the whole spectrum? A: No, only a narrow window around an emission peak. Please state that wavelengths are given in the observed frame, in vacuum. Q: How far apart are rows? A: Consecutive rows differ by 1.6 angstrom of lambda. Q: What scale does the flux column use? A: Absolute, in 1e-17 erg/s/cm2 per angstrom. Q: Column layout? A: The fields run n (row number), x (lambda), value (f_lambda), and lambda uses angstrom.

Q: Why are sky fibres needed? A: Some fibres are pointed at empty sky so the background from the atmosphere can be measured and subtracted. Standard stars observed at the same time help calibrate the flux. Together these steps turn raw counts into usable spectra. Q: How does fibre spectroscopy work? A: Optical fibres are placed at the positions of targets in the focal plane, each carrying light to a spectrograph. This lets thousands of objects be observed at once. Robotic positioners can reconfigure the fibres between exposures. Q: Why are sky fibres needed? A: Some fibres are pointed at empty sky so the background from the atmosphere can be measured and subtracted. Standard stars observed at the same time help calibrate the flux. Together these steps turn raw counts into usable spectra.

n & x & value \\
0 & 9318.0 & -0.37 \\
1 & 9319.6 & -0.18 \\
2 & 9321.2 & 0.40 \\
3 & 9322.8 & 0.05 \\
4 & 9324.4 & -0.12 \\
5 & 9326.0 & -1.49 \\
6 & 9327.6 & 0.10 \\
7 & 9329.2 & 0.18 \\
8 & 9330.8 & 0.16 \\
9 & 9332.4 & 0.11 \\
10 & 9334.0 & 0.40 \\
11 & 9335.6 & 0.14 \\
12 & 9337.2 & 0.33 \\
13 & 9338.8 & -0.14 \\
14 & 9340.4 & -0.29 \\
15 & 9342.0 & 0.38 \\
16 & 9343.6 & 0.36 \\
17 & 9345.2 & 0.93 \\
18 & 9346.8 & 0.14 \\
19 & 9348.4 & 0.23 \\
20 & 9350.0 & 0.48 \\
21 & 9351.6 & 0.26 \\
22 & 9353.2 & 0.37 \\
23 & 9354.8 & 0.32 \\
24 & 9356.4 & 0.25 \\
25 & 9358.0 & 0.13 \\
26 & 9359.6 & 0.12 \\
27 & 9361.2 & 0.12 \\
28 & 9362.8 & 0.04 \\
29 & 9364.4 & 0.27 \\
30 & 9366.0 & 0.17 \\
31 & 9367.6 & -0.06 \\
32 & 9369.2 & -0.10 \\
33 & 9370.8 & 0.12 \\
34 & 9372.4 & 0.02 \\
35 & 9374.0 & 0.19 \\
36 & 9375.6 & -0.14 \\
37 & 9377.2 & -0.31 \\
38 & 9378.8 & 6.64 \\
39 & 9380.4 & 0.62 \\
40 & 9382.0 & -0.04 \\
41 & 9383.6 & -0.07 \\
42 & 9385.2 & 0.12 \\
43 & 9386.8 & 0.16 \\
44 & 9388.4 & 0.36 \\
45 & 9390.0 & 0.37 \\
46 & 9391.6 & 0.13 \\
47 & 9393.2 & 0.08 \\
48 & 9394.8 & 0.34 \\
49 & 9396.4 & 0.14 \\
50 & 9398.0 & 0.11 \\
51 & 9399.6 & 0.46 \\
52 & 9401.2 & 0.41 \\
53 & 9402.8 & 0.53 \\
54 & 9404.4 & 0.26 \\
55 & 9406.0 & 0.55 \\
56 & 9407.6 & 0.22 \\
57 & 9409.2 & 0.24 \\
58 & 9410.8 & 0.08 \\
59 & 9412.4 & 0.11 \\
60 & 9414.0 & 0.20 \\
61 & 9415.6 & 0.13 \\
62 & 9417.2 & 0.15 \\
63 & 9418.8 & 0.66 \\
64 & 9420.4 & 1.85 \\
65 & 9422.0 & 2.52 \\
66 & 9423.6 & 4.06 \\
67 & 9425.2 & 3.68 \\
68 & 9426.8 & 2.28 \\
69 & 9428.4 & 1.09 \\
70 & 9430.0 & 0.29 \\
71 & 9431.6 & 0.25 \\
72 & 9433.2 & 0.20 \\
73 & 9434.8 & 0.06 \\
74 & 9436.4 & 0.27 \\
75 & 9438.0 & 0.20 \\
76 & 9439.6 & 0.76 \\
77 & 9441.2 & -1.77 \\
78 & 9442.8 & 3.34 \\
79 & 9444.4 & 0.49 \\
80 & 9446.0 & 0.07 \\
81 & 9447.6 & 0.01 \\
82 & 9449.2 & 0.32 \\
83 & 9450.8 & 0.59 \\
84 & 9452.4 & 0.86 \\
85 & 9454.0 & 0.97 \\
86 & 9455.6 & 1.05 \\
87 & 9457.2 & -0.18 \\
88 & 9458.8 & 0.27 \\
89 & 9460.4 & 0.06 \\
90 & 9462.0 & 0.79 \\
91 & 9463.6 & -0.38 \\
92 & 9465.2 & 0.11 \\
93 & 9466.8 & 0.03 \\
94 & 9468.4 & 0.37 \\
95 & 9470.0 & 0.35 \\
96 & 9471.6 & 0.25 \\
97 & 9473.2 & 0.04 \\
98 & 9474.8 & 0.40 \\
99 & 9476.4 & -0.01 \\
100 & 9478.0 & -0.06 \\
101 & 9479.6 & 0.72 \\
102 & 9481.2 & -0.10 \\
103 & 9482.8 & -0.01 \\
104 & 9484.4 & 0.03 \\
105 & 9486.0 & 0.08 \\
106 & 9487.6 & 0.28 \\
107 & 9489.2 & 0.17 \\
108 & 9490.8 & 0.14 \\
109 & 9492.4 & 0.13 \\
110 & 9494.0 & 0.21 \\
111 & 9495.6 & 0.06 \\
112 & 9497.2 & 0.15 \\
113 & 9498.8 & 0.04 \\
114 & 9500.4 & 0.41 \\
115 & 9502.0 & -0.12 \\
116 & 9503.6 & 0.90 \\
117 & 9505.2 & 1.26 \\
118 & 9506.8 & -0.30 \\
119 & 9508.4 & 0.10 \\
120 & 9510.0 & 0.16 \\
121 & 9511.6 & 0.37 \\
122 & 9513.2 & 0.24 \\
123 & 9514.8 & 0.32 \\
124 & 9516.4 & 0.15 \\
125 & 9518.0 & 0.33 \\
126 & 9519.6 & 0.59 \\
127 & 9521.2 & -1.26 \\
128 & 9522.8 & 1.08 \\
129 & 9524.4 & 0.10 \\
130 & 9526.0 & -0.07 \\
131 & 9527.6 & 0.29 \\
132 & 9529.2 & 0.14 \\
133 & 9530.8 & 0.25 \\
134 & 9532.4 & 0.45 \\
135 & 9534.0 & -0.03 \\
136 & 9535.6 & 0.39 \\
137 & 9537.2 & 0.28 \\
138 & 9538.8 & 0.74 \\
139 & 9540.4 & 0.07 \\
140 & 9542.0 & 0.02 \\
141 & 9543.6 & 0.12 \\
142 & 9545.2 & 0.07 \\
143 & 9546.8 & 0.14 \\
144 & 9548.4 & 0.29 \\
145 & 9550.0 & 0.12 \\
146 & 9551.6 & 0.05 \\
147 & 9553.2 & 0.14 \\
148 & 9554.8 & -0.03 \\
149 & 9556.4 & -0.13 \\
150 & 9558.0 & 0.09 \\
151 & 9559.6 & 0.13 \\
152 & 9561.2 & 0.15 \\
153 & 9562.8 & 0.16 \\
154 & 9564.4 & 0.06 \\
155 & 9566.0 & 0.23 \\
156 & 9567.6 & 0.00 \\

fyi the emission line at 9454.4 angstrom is [N II]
